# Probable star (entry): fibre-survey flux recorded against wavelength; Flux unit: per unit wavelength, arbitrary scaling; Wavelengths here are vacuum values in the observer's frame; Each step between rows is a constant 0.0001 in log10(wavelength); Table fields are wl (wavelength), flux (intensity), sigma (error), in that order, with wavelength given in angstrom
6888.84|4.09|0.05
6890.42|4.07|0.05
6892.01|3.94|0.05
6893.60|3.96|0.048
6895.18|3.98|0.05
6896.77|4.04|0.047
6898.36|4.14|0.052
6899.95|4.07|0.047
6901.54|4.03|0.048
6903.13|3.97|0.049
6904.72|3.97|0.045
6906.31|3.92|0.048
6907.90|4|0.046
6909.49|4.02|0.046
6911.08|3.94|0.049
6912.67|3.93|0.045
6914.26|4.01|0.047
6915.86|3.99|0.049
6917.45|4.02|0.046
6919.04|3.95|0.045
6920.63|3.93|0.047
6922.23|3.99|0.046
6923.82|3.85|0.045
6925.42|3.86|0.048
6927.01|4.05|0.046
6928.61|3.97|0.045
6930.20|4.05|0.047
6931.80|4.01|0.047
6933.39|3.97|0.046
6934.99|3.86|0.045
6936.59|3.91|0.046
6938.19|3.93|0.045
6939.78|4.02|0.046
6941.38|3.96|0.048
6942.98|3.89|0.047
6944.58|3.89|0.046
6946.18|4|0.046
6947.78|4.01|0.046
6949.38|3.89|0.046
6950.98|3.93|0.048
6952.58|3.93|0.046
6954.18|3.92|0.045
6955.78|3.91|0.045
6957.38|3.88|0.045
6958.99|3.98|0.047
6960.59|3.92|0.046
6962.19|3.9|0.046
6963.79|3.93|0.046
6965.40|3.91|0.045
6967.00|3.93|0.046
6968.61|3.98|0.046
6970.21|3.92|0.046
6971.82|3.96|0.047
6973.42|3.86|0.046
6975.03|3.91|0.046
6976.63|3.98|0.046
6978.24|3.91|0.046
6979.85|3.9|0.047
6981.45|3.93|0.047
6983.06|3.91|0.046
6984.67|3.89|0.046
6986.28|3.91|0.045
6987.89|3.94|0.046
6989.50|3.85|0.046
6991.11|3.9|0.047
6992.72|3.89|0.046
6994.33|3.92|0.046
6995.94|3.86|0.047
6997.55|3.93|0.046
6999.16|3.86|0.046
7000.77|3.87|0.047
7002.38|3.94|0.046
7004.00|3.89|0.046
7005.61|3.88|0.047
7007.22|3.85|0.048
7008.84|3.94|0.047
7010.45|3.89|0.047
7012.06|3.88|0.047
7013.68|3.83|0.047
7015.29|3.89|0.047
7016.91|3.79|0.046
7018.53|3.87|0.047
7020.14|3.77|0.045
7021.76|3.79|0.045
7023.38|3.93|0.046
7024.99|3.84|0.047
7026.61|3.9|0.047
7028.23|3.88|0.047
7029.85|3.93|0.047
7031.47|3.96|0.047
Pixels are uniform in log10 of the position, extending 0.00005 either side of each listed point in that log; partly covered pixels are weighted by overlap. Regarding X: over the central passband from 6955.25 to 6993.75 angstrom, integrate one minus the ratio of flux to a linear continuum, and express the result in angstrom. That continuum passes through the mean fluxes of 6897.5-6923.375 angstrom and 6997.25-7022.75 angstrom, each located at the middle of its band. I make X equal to -0.1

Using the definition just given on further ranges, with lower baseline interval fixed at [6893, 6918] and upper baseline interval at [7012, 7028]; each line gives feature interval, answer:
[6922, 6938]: 0.1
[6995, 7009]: -0.1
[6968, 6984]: -0.1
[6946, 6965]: 0.0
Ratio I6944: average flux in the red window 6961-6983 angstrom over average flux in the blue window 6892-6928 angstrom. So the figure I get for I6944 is 0.99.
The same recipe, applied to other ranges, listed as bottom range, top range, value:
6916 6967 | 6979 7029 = 0.98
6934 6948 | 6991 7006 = 0.99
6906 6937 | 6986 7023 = 0.98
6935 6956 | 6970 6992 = 0.99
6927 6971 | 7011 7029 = 0.98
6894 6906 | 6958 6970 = 0.98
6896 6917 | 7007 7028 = 0.96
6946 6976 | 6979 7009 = 0.99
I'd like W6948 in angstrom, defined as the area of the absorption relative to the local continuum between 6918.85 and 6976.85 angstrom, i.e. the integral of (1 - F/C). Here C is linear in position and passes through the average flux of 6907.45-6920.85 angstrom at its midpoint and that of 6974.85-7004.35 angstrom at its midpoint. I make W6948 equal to 0.1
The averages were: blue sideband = 3.98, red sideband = 3.9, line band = 3.94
